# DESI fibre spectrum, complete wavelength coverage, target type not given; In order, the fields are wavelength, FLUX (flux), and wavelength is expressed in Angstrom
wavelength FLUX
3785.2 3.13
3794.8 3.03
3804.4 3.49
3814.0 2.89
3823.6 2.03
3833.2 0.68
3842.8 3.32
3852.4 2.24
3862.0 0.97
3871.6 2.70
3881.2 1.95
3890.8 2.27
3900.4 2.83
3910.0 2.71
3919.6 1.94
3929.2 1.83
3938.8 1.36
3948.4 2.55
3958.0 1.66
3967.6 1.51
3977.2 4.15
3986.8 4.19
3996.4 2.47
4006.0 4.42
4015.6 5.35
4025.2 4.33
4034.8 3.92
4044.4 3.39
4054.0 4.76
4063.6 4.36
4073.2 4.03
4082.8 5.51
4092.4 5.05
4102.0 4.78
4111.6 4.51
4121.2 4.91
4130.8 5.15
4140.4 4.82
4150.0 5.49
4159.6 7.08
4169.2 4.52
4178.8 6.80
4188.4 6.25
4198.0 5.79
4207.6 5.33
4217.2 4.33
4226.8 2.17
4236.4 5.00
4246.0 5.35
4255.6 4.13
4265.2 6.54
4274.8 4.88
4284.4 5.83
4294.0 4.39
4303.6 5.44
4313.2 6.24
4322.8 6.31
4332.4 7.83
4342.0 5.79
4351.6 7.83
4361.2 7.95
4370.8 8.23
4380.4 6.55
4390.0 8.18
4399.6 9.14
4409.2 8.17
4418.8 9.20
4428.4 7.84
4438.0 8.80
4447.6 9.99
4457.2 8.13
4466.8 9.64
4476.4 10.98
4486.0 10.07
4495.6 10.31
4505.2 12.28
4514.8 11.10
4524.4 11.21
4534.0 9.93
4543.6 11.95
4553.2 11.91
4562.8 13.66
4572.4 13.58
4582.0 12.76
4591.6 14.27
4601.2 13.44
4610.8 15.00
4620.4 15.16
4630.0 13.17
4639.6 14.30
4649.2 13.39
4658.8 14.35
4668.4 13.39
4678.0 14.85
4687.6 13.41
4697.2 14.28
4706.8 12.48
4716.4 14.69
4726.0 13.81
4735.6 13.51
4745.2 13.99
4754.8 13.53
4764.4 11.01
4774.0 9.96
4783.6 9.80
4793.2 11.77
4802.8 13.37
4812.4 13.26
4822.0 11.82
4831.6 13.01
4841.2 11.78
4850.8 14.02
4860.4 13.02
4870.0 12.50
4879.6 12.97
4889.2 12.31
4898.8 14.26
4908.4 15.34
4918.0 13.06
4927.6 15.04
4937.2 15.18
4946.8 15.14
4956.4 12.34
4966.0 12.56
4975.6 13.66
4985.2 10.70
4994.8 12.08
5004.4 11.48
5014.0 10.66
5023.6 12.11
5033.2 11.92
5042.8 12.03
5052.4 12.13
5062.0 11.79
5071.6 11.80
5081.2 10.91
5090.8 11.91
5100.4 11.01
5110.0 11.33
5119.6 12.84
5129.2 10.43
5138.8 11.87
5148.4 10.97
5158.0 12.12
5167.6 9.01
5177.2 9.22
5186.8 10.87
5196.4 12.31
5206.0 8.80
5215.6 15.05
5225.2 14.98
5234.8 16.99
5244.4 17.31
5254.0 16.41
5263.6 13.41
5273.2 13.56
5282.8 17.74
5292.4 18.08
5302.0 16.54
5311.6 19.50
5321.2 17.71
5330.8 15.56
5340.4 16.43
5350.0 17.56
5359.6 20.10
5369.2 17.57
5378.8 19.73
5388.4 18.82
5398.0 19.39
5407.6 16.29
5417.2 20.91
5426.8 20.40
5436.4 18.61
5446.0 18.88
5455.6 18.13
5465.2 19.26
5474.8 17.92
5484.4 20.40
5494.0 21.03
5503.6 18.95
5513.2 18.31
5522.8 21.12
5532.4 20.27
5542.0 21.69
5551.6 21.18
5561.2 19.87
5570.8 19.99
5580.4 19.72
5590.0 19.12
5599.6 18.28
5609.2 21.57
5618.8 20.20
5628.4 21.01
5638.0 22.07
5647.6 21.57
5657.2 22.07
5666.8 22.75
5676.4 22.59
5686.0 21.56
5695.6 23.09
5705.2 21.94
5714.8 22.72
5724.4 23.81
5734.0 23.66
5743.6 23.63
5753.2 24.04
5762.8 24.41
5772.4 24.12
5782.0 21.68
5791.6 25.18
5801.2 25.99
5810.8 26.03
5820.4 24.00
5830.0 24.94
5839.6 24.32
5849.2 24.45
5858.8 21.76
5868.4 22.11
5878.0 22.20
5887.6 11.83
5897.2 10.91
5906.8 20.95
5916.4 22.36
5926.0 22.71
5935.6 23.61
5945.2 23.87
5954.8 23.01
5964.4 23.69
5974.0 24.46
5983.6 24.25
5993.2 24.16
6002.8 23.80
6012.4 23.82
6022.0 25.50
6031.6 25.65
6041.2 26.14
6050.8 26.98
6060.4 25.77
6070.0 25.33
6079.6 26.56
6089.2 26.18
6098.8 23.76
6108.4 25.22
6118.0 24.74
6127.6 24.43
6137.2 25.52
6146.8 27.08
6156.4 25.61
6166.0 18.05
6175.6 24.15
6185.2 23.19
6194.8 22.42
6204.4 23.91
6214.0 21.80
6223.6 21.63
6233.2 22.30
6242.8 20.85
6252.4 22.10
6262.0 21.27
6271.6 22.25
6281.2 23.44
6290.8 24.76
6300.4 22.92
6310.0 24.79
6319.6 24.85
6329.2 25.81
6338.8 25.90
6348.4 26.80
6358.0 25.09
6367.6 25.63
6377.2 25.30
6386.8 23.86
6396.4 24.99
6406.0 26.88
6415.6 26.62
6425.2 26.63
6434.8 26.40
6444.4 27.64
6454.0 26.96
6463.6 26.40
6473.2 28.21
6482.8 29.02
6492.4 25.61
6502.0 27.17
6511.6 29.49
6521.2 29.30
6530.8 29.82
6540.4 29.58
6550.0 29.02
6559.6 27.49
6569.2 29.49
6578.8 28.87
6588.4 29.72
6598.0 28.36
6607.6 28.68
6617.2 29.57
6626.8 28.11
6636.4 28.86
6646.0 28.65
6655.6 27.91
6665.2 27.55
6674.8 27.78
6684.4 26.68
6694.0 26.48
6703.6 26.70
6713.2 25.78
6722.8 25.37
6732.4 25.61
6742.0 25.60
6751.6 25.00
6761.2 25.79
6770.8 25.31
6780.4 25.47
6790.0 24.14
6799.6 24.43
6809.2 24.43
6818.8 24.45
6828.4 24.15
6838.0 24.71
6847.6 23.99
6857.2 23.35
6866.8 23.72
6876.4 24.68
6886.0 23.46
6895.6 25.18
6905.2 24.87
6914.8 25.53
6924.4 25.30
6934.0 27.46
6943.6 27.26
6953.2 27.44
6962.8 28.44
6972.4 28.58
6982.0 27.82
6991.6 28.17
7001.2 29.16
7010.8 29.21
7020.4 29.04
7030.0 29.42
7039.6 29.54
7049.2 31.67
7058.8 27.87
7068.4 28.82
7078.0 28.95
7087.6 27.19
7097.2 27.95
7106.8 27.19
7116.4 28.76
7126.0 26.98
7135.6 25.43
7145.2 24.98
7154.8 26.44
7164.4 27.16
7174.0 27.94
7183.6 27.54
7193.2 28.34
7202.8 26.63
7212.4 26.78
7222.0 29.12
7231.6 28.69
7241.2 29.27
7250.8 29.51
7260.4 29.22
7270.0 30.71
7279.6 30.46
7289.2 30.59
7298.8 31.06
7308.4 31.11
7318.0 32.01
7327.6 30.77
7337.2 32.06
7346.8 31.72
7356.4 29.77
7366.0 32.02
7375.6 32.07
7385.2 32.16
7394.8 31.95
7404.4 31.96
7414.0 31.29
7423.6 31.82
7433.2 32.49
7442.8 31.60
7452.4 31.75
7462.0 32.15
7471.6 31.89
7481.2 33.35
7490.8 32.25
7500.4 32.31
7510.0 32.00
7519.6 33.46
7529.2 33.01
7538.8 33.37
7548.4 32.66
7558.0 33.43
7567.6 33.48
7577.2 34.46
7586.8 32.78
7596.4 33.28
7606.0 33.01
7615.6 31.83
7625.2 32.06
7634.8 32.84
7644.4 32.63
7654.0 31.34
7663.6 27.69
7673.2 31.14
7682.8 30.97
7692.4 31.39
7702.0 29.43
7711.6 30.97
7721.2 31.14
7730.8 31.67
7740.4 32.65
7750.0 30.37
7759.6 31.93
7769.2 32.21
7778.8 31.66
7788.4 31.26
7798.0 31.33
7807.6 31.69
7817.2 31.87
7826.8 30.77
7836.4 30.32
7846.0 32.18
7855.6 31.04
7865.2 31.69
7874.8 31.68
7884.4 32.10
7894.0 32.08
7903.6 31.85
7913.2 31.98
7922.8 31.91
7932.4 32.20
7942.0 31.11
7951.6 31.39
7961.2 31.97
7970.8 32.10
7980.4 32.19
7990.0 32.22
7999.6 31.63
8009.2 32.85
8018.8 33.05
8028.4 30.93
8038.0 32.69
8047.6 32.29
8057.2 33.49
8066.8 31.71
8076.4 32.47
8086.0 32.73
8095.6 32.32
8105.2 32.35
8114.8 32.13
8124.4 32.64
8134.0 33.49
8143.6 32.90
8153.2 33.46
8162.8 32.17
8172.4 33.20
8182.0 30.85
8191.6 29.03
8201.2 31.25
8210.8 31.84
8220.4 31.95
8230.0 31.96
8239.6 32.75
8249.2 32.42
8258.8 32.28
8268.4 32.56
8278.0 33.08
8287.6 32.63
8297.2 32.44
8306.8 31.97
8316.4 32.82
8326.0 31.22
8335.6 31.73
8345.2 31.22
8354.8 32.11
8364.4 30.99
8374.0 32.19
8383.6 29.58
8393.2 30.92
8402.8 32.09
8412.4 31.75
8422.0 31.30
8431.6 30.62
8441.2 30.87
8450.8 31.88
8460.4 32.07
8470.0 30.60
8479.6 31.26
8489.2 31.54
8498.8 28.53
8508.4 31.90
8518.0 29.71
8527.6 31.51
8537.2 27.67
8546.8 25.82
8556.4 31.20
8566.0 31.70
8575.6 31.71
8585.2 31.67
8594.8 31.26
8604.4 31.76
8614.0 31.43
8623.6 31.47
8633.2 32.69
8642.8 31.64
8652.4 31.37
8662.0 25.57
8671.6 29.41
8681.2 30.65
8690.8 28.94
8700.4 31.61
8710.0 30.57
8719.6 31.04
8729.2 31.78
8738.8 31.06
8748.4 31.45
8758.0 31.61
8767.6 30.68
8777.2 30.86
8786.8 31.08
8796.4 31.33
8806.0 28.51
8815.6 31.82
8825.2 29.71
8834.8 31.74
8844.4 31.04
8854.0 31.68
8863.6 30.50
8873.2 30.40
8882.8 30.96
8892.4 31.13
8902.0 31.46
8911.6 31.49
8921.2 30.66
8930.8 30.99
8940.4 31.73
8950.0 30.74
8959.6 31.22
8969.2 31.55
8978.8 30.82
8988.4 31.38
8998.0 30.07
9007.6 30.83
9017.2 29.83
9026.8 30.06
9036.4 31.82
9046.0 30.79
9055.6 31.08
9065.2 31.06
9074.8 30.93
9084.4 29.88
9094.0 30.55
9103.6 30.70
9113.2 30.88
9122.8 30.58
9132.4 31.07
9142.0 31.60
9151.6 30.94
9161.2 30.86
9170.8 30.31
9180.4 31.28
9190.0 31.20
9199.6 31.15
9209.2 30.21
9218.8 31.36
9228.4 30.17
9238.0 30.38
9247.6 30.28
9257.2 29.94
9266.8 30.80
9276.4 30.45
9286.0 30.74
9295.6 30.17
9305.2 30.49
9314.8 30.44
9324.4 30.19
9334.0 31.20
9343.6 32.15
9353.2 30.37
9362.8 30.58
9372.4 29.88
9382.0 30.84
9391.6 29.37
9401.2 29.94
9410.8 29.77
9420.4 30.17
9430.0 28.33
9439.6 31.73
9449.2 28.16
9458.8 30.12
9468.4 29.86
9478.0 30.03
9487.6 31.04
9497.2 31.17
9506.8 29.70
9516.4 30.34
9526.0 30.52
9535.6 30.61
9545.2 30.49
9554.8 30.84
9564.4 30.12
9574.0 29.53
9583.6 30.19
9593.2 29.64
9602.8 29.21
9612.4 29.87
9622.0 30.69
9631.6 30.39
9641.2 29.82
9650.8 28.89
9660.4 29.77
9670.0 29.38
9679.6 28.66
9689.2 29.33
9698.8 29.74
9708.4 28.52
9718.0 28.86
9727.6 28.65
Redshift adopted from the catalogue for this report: 0.00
